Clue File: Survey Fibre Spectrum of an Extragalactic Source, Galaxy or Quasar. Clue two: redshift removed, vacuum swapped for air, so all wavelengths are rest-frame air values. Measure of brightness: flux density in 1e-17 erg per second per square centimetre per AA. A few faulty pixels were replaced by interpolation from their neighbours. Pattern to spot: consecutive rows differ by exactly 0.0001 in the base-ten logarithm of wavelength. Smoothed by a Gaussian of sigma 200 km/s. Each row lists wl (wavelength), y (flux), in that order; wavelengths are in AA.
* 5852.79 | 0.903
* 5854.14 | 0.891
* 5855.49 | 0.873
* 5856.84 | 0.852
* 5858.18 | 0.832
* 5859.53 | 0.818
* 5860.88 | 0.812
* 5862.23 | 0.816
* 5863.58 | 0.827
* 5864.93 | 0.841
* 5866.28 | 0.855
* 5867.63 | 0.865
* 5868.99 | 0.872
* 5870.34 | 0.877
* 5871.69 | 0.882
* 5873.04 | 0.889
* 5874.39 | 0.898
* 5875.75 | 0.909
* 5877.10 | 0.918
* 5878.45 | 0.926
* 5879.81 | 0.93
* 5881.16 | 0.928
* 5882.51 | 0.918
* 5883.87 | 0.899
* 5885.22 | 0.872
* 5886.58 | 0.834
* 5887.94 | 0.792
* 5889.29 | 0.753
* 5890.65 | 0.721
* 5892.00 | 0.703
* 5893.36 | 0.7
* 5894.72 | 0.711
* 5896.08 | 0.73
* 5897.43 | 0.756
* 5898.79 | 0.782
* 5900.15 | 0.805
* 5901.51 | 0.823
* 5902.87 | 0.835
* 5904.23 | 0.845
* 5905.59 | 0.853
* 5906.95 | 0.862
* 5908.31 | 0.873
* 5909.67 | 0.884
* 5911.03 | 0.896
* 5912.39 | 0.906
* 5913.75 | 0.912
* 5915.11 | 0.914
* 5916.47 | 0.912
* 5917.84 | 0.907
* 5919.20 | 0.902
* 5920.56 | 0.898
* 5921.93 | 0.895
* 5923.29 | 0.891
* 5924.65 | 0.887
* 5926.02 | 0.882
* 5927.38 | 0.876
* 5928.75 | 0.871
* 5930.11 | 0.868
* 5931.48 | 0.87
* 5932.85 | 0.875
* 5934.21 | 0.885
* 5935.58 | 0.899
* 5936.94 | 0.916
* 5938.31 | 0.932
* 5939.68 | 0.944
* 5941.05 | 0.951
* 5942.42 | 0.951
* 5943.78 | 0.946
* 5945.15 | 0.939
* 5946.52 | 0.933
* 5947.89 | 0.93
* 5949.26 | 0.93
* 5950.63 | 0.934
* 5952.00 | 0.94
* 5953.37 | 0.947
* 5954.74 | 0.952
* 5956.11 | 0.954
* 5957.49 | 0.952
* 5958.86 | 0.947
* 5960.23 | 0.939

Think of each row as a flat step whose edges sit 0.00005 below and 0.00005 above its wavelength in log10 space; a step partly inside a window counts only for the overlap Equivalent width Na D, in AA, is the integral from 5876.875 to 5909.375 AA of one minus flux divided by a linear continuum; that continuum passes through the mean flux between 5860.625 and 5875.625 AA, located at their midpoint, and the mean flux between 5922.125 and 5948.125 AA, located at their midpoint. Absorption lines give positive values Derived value 2.02 AA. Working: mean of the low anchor 0.86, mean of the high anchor 0.907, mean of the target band 0.823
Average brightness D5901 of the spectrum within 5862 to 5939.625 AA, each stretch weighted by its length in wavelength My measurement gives 0.86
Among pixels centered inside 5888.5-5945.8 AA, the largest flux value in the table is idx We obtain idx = 0.951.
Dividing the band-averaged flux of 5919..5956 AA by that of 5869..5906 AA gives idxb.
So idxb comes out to 1.10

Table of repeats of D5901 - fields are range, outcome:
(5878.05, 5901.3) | 0.808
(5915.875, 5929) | 0.892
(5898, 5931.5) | 0.874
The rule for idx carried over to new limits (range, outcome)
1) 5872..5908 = 0.93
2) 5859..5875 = 0.898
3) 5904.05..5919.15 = 0.914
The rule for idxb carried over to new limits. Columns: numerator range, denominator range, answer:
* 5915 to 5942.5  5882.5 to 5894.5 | 1.14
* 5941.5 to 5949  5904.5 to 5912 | 1.08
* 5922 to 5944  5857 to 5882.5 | 1.03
